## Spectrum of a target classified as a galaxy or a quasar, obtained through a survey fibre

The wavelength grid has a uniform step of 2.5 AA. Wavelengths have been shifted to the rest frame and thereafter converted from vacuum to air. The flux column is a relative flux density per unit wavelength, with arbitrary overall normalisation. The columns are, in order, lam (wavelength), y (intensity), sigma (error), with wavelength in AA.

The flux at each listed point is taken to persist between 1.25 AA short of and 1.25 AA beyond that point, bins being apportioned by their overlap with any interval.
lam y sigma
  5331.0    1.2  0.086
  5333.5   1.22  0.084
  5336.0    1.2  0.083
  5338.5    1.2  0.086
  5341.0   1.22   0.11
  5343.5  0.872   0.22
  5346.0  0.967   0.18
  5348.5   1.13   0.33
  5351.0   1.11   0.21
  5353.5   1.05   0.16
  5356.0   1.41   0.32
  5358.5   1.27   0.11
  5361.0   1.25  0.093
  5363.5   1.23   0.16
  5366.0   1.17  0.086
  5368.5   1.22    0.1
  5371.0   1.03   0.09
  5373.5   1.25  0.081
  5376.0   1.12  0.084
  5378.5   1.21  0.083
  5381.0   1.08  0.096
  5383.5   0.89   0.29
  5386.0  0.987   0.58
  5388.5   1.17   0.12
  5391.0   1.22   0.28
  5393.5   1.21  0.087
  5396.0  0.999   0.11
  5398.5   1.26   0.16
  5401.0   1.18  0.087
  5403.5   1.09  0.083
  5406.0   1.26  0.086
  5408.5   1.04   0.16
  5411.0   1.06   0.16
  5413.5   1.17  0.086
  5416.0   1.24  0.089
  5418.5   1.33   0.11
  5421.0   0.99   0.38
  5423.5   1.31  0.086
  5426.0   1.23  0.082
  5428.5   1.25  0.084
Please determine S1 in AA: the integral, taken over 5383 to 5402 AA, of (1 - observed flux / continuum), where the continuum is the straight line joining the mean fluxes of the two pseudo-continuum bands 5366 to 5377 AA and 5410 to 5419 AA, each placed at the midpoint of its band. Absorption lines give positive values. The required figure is 0.9 AA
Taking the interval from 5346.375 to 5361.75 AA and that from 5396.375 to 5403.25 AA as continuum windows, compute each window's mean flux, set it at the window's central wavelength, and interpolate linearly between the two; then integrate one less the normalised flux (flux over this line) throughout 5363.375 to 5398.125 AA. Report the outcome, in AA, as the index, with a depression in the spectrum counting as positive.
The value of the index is 1.5 AA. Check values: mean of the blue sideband 1.19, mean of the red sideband 1.17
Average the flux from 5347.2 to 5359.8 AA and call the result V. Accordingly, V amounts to 1.19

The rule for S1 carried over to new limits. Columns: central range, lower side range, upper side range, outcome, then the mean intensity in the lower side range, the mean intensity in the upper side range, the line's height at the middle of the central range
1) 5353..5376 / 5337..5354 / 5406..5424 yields -2.2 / 1.08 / 1.16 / 1.1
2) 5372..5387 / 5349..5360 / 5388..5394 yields 1.4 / 1.21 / 1.2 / 1.2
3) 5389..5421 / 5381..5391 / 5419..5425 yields -1.4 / 1.05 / 1.18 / 1.12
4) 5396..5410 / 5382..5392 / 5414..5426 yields -0.2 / 1.06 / 1.22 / 1.14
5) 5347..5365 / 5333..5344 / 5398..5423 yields -0.7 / 1.16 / 1.16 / 1.16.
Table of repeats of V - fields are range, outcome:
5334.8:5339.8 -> 1.2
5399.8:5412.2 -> 1.13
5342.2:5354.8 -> 1.03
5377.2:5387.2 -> 1.04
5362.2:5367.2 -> 1.2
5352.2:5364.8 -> 1.24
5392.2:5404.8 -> 1.15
